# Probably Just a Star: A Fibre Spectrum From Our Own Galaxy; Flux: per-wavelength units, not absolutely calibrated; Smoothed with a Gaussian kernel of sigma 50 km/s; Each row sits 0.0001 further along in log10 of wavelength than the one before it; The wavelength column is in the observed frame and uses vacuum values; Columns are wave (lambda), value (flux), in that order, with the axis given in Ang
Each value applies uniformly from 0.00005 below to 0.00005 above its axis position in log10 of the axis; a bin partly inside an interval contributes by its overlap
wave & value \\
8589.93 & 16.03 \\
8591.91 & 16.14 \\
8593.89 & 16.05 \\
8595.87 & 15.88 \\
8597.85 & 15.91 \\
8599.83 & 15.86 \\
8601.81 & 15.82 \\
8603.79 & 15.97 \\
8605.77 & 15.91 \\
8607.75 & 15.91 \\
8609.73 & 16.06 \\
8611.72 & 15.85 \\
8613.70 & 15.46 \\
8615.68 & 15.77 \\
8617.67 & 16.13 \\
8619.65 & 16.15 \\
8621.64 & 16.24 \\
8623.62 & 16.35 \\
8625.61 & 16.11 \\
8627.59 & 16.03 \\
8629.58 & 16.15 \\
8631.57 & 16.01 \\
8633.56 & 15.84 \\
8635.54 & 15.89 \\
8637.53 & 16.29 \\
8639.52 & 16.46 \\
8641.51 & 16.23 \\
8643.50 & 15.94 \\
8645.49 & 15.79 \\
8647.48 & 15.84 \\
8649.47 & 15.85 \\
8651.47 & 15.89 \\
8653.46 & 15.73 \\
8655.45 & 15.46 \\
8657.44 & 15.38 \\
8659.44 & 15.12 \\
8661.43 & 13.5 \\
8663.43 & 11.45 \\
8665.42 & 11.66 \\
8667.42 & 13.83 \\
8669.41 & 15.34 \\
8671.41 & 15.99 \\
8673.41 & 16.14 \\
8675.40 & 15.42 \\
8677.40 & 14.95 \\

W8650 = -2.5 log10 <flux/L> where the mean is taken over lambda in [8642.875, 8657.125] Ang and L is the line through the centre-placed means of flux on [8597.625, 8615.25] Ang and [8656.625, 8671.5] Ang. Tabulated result -0.10 mag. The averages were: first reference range 15.9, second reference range 13.9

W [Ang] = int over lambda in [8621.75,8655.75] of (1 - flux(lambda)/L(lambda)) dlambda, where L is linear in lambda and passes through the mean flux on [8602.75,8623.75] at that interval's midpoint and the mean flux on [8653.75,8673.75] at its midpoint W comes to -1.9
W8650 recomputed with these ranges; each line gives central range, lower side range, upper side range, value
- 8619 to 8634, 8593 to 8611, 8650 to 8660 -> -0.02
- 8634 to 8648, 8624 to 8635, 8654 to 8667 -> -0.06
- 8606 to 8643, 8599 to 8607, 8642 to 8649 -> -0.01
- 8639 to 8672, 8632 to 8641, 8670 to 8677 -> 0.07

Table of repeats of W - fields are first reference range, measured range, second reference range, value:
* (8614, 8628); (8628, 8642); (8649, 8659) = -0.2 Ang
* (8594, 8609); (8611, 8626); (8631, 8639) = 0.0 Ang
